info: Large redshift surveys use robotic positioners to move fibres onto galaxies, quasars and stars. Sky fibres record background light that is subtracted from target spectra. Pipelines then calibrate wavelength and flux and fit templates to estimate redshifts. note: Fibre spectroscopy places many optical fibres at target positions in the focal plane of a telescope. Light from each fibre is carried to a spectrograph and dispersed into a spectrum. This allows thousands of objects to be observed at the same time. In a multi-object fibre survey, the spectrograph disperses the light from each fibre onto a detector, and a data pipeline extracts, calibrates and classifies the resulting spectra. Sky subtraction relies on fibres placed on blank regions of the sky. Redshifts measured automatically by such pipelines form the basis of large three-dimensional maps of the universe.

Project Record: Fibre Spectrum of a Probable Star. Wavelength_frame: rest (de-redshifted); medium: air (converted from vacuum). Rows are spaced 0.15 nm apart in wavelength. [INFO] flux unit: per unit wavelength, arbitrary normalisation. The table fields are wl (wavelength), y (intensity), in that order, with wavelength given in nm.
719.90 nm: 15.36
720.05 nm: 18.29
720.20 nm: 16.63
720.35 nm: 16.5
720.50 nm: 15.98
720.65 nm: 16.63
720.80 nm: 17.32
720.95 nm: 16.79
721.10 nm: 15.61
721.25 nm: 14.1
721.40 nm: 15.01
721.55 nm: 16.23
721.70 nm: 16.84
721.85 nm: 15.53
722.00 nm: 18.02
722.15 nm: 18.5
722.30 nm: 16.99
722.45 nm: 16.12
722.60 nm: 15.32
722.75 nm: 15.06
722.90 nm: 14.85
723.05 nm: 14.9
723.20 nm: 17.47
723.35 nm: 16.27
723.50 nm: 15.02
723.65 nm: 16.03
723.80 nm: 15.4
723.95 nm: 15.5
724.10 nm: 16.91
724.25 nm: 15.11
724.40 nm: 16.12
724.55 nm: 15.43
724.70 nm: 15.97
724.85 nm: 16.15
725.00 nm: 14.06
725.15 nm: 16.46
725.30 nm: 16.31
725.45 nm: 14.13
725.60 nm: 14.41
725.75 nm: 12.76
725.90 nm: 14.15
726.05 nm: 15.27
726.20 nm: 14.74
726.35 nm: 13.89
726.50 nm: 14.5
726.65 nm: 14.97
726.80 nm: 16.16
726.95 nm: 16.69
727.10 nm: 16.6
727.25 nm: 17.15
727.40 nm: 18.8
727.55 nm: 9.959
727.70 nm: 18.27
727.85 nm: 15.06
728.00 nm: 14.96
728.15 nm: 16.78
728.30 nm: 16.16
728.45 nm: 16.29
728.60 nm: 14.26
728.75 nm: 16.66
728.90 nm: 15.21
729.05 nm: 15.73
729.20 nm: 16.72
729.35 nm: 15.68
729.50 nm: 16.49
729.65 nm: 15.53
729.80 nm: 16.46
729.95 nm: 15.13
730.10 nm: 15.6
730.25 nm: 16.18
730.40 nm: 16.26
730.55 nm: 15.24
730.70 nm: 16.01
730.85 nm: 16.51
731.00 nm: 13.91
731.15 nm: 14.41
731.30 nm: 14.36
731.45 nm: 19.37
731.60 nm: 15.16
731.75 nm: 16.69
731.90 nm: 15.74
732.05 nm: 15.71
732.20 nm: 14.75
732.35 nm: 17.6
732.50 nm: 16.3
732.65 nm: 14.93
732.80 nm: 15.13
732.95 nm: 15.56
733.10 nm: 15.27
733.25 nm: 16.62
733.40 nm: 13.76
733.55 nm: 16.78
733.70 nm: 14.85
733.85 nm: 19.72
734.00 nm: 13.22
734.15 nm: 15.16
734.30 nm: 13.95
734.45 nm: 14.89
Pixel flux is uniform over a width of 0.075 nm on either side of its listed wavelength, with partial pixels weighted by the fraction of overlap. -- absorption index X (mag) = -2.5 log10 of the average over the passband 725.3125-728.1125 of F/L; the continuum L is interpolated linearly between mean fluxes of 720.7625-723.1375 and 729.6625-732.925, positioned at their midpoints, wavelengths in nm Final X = 0.05 mag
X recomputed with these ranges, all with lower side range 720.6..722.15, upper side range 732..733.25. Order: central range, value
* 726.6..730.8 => 0.00 mag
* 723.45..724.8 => 0.03 mag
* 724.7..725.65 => 0.05 mag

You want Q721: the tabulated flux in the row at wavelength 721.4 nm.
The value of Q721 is 15.01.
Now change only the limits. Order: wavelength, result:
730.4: 16.26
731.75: 16.69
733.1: 15.27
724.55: 15.43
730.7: 16.01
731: 13.91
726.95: 16.69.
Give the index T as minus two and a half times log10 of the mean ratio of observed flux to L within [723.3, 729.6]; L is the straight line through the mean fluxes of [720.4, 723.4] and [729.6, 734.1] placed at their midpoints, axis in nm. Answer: 0.03 mag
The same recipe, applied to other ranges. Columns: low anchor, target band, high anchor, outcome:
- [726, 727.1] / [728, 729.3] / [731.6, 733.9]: -0.03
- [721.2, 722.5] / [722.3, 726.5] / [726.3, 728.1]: 0.05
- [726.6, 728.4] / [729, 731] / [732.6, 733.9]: 0.00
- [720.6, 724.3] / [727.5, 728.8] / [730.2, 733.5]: 0.03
